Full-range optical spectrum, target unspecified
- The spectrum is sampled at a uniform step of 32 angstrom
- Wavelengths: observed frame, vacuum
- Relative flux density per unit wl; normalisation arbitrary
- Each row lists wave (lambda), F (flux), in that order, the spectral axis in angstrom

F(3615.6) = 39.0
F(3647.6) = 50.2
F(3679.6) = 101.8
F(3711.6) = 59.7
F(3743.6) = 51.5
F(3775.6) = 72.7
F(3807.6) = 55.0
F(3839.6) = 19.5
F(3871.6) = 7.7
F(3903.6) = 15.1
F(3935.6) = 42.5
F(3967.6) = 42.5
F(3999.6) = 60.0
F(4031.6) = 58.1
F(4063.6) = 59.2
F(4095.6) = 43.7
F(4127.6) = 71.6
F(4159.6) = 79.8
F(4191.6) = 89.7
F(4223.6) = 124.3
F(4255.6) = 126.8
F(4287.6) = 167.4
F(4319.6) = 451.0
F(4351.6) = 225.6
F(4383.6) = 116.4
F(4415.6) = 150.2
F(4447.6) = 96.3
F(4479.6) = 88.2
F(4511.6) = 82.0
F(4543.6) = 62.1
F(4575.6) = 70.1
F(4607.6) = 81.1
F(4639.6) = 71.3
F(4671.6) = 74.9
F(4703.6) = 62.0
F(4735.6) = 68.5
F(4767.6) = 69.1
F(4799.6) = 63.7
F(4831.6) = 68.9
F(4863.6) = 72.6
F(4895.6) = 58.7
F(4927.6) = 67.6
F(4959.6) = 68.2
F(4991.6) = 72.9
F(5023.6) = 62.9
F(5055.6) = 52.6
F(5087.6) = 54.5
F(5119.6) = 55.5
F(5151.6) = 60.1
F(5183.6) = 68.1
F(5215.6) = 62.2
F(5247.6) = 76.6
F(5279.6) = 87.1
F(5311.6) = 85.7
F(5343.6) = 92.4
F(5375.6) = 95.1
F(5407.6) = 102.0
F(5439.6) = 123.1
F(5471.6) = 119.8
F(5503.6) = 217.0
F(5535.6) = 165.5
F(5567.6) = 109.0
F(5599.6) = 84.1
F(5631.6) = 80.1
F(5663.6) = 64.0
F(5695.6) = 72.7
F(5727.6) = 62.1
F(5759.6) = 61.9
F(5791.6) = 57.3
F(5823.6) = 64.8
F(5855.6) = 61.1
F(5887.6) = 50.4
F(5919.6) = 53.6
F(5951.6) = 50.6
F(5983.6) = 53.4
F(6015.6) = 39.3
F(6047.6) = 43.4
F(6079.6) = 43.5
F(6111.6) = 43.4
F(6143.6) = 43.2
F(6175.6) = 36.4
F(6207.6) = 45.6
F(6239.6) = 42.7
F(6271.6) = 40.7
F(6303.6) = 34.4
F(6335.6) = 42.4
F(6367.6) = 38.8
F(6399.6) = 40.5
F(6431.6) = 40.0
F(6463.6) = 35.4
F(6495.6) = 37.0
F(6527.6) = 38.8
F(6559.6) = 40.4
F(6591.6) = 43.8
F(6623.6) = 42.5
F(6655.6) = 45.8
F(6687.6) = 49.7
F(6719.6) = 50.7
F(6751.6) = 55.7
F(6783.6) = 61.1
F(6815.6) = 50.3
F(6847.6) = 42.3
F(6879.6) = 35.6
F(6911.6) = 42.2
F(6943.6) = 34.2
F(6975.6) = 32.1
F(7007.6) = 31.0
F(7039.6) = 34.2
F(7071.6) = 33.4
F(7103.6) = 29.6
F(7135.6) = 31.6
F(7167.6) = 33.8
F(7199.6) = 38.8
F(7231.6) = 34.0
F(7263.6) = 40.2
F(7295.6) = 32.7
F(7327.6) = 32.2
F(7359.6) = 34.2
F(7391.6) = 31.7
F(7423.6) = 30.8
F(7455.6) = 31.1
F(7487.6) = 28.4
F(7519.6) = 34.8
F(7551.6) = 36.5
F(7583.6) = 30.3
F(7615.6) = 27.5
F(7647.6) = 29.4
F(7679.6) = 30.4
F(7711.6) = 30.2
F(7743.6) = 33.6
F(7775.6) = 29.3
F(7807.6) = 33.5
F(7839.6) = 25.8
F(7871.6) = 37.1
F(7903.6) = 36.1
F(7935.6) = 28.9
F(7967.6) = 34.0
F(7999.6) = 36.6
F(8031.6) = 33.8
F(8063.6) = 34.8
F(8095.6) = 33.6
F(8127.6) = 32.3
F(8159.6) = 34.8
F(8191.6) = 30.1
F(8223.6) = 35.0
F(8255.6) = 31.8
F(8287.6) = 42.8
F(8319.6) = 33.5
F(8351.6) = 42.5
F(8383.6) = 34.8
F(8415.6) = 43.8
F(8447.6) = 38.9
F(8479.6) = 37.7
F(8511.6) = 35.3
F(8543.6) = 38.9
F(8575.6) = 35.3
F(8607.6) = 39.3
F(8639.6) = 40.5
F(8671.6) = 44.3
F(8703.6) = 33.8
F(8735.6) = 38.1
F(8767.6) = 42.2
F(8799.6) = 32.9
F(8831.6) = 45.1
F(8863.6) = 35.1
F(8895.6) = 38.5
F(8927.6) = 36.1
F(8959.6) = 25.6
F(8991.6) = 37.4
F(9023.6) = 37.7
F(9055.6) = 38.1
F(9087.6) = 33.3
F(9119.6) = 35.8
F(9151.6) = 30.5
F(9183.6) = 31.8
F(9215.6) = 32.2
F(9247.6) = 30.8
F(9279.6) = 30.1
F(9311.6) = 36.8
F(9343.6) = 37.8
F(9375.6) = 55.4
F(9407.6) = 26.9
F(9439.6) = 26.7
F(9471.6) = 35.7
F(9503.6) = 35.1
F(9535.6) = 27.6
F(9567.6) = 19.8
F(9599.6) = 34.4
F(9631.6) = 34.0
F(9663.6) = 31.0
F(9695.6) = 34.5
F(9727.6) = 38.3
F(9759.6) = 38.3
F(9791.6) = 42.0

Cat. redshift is 2.556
